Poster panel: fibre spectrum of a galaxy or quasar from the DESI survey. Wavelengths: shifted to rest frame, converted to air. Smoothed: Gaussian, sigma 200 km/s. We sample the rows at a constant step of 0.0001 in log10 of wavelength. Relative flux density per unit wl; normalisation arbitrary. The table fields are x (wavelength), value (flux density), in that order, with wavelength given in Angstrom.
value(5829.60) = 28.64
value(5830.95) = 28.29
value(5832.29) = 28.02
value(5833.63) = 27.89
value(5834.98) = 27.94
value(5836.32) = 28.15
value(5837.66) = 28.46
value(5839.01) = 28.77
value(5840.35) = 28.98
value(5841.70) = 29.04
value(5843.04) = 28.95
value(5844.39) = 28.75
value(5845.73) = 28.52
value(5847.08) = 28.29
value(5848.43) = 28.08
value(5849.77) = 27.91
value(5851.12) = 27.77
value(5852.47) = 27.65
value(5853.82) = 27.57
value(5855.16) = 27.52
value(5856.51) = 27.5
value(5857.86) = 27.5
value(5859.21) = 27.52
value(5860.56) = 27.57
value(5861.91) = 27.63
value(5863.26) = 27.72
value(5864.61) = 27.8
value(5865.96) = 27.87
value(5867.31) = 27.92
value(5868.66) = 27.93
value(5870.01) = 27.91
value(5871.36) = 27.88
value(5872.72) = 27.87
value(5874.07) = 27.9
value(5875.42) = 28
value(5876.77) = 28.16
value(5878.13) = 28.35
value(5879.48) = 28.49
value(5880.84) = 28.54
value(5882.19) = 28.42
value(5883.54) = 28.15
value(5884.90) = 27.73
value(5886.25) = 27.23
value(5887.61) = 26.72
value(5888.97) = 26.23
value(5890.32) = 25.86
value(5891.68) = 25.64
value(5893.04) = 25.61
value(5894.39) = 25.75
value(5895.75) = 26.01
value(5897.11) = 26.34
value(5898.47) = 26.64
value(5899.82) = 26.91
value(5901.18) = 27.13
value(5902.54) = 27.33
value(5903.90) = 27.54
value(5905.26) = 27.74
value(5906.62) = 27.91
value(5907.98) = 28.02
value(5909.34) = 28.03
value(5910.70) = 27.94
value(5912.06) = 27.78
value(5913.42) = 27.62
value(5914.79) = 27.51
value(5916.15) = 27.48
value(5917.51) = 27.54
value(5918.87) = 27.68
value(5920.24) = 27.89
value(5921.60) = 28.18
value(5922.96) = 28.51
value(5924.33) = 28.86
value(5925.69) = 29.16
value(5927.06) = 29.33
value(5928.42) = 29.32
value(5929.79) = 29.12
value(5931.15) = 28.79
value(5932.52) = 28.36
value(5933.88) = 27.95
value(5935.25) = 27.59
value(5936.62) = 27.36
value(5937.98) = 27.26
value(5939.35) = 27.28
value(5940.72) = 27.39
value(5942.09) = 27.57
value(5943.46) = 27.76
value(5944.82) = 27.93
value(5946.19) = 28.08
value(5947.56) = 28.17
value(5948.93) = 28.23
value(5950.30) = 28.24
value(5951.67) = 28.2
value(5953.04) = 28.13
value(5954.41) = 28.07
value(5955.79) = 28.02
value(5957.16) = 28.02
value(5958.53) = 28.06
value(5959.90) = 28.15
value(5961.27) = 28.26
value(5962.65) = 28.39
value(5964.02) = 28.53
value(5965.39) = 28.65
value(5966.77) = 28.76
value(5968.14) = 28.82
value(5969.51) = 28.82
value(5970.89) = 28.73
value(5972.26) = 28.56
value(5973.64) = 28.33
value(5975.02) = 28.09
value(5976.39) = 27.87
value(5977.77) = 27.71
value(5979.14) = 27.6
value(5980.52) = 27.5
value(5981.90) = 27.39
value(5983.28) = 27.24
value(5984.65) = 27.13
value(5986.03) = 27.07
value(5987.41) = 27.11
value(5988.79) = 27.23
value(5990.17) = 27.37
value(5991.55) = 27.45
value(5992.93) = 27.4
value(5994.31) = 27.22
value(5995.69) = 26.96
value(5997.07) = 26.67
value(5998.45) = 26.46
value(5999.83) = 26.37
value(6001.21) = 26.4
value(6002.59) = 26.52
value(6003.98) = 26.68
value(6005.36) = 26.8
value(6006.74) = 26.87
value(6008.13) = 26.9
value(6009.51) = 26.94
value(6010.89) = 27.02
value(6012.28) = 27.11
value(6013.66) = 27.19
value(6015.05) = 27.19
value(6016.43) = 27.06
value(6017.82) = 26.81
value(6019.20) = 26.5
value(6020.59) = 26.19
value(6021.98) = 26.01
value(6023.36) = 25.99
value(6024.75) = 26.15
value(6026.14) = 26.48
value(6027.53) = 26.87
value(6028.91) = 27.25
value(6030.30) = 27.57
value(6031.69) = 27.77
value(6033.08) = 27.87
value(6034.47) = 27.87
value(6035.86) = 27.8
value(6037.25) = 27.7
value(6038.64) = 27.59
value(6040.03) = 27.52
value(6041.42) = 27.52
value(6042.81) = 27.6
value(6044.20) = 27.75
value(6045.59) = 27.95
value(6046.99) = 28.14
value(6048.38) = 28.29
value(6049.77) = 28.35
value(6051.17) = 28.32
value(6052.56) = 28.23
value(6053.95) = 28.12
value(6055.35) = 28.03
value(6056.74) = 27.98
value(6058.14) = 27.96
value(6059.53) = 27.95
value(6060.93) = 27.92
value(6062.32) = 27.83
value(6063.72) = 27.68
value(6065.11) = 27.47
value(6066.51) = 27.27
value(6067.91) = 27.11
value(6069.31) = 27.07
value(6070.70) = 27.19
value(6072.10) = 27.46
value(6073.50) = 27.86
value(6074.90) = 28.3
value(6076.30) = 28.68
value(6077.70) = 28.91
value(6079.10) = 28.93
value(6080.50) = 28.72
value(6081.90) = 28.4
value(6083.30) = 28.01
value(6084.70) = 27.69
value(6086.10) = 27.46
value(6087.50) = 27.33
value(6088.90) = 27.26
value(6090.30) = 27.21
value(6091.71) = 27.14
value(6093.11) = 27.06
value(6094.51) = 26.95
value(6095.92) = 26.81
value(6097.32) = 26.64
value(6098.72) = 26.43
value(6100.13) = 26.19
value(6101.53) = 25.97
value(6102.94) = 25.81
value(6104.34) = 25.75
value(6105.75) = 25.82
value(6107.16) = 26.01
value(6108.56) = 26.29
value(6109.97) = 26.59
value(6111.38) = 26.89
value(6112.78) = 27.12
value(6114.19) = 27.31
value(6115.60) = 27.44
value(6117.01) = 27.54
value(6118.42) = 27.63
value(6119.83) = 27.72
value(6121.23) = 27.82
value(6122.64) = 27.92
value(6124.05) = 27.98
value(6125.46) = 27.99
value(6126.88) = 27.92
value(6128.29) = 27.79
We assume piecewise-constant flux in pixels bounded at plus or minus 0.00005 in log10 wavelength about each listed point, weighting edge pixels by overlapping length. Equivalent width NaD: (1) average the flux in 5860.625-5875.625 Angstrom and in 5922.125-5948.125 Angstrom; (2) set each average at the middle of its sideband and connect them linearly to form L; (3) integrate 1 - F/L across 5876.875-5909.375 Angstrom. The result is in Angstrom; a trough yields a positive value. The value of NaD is 0.93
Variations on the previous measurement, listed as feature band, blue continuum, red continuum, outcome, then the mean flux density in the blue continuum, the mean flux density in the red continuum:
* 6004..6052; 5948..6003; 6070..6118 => 0.44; 27.8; 27.2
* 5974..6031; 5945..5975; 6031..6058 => 2.28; 28.3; 27.9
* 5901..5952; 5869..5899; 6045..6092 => -1.12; 27.3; 27.9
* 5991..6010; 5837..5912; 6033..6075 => 0.63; 27.7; 27.8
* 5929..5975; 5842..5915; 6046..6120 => -1.08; 27.6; 27.4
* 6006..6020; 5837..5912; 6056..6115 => 0.24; 27.7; 27.3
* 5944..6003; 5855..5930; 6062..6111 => -0.65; 27.6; 27.2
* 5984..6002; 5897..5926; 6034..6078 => 0.52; 27.7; 27.8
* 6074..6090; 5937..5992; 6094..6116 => -0.84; 27.9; 26.5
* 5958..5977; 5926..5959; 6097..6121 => -0.37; 28.1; 26.7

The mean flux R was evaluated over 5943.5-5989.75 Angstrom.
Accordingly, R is 28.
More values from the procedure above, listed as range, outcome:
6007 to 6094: 27.5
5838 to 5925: 27.7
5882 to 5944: 27.6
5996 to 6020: 26.8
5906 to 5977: 28.2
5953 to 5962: 28.1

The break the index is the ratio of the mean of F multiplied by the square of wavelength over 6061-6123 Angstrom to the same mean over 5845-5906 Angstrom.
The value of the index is 1.07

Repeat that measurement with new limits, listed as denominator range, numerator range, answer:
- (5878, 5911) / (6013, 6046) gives 1.05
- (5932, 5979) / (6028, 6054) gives 1.02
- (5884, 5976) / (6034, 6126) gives 1.04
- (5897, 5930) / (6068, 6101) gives 1.04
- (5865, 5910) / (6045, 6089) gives 1.08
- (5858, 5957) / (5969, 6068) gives 1.03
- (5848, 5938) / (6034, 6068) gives 1.06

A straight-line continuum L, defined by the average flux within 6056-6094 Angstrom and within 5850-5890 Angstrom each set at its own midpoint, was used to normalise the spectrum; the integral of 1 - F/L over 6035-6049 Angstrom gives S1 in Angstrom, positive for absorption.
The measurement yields 0.0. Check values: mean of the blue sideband 27.7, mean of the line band 27.8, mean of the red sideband 27.8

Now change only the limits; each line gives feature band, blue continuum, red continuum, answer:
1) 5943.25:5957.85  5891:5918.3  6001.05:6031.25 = -0.6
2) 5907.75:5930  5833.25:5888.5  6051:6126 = -0.3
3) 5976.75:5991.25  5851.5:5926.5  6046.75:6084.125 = 0.2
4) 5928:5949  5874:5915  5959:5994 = -0.3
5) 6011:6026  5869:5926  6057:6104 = 0.5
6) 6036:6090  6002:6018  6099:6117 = -2.4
